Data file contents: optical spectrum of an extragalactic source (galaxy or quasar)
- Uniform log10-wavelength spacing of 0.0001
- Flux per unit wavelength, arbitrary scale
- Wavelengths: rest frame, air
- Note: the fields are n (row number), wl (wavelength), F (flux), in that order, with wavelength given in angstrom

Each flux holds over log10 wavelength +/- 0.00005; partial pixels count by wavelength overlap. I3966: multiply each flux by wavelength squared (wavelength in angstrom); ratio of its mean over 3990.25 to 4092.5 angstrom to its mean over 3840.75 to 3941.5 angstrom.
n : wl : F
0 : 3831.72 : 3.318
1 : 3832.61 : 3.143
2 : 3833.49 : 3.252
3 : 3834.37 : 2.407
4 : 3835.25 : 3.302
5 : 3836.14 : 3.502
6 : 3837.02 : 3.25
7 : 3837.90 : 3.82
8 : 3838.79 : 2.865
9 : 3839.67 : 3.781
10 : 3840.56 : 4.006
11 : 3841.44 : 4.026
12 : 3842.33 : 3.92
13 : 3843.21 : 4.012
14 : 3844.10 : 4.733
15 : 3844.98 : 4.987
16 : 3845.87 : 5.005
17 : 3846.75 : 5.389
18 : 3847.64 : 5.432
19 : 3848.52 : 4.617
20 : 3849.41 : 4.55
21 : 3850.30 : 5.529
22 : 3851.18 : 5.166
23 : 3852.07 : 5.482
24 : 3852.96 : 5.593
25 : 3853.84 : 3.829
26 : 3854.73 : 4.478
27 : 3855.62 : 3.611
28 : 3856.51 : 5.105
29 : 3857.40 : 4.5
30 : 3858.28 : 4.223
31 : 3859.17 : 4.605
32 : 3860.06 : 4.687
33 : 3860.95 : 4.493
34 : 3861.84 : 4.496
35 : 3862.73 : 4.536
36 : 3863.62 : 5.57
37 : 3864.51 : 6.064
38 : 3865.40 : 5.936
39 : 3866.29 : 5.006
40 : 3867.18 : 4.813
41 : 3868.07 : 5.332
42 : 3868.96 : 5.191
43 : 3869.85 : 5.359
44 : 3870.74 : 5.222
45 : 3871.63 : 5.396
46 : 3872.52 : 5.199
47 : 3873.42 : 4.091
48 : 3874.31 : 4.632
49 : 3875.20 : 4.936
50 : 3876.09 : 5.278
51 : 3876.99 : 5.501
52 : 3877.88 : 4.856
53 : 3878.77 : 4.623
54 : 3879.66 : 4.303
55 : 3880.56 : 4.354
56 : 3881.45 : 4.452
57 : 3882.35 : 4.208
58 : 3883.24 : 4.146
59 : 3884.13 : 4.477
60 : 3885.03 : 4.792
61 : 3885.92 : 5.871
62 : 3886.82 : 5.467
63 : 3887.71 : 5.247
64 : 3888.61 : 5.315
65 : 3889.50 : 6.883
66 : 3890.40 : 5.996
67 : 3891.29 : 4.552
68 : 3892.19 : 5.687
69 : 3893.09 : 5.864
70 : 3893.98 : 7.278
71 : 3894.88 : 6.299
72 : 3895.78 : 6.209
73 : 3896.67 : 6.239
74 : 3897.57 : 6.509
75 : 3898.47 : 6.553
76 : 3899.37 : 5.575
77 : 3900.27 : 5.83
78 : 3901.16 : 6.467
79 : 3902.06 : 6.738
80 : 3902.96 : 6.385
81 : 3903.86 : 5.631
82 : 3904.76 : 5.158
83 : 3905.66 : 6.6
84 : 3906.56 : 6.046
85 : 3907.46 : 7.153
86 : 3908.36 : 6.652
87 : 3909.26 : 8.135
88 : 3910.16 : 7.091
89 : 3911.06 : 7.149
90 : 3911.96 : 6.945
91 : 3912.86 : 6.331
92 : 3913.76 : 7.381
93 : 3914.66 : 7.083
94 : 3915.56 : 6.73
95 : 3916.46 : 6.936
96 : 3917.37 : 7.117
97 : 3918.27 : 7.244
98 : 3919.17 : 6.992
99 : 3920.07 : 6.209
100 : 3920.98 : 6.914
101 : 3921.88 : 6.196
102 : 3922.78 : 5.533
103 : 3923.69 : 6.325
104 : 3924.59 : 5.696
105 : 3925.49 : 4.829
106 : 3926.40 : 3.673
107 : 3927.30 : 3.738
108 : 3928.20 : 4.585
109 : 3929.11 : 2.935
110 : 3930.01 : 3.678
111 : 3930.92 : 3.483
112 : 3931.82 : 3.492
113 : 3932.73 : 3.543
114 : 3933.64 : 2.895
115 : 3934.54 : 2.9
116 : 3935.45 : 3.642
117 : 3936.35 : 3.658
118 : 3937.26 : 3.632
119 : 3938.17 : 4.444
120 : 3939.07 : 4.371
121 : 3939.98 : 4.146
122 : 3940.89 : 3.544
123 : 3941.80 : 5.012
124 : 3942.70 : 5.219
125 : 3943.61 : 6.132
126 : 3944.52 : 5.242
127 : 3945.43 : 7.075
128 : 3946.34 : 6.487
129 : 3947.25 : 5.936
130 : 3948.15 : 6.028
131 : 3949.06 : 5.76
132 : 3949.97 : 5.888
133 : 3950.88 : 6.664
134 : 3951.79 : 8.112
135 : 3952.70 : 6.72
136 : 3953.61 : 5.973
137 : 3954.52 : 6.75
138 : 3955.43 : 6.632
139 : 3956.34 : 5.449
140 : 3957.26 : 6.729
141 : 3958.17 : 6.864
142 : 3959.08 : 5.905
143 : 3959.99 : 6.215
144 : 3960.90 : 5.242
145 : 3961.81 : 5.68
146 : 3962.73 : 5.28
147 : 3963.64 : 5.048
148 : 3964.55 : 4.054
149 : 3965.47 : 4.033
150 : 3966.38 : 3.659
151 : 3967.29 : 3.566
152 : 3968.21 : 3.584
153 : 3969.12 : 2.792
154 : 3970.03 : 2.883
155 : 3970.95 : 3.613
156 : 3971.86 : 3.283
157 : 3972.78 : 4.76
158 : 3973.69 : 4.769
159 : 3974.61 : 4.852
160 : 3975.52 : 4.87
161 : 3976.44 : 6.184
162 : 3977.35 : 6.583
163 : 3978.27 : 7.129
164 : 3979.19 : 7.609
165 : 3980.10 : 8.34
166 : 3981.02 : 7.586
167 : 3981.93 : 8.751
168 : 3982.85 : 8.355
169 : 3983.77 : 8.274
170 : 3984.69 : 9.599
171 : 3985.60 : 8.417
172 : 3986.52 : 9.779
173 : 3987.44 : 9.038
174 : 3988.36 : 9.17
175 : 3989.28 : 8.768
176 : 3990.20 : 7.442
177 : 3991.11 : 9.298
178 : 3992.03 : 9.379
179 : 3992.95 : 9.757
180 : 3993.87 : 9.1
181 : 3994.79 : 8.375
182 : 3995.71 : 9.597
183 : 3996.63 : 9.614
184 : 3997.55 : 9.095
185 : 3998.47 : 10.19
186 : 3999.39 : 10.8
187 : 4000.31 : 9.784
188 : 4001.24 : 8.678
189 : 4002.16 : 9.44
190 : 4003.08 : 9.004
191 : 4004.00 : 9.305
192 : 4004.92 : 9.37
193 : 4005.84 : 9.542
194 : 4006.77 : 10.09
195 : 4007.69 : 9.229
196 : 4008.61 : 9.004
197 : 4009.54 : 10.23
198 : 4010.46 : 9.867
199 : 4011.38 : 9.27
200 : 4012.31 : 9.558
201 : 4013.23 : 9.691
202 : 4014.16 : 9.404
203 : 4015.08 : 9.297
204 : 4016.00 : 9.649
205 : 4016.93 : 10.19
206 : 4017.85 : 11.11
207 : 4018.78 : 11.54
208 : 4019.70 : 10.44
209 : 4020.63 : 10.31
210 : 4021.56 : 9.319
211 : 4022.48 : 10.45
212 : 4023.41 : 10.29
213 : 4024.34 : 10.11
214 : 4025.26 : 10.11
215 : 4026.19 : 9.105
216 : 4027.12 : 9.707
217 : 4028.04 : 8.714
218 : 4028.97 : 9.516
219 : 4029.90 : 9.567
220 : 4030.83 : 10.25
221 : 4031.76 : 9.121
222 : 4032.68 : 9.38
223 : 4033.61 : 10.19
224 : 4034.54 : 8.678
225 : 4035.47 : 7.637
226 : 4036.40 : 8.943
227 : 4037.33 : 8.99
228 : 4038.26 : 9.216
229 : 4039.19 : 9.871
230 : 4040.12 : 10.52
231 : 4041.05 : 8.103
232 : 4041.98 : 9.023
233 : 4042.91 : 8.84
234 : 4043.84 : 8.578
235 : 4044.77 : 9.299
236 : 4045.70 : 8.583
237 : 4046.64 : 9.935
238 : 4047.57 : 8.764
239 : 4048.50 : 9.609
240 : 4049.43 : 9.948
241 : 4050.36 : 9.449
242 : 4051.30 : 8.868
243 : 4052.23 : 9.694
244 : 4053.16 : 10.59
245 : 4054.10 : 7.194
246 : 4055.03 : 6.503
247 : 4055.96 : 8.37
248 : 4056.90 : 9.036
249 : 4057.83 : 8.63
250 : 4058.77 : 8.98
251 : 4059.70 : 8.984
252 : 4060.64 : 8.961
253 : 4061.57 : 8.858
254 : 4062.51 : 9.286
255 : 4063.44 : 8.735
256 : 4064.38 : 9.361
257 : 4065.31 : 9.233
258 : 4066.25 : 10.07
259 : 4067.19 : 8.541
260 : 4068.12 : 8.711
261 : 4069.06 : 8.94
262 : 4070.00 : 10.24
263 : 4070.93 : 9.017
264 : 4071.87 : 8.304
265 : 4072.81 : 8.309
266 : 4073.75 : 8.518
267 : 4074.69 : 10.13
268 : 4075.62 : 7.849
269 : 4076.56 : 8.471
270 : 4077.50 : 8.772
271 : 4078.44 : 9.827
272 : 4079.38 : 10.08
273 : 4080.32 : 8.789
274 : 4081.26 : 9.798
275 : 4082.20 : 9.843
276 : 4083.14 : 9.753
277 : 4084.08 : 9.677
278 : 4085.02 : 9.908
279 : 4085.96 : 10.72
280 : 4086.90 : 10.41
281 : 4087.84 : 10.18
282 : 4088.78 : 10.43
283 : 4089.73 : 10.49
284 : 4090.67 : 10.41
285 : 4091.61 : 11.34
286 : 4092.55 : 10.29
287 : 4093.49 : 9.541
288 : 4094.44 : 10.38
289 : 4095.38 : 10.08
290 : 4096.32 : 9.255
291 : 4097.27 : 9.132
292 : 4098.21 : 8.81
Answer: 1.94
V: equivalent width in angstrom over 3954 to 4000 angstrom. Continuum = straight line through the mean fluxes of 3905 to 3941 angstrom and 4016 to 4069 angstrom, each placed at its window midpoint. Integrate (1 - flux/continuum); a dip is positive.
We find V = 2.4 angstrom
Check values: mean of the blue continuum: 5.4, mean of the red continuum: 9.32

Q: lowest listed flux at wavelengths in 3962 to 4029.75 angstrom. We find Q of 2.792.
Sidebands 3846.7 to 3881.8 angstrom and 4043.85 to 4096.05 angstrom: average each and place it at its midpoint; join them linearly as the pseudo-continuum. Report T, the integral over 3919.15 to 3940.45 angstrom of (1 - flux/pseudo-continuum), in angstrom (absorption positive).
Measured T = 6.3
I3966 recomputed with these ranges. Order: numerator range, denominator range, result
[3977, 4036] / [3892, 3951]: 1.72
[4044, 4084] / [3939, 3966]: 1.67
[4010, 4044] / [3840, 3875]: 2.16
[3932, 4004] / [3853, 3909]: 1.27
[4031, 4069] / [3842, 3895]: 1.97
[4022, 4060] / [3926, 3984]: 1.84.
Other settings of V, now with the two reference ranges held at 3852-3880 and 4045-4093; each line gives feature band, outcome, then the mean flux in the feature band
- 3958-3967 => 2.4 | 5.12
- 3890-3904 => -1.4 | 6.12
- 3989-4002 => -2.6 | 9.29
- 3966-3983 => 4.5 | 5.39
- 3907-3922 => -2.6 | 6.97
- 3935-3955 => 3.5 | 5.48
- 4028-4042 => -1.1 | 9.25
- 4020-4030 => -1.7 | 9.76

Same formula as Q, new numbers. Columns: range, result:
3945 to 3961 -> 5.242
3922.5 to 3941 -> 2.895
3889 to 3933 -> 2.935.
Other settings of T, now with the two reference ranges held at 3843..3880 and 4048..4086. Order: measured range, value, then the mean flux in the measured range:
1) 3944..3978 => 7.5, 5.39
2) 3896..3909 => -1.2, 6.28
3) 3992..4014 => -4.8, 9.5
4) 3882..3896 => -0.1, 5.52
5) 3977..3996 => -2.8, 8.59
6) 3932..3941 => 3.9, 3.67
